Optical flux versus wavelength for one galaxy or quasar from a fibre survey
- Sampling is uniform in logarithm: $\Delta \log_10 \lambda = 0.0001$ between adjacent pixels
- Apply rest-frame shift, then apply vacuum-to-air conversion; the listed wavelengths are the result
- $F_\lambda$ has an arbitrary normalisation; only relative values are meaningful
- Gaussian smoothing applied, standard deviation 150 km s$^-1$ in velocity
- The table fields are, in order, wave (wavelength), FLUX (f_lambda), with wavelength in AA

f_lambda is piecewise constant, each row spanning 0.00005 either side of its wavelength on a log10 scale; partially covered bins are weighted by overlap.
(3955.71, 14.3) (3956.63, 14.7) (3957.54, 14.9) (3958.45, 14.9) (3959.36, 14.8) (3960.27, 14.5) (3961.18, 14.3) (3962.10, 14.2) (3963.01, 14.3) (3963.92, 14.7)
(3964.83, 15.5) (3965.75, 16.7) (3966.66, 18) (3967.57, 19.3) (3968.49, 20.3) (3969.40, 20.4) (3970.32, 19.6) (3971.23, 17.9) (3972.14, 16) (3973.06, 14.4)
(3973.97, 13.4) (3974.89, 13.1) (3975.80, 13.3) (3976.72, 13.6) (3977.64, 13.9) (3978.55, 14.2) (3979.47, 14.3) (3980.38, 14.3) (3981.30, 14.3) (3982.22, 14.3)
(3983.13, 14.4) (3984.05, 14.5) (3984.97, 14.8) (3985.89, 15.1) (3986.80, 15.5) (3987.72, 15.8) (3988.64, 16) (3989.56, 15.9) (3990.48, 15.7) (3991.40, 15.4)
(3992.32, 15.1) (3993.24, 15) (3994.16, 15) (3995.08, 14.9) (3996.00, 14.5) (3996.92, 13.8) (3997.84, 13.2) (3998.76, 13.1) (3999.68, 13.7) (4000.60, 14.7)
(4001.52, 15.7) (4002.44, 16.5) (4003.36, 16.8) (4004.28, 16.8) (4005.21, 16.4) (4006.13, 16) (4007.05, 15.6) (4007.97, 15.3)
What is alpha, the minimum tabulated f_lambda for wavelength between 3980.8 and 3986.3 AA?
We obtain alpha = 14.3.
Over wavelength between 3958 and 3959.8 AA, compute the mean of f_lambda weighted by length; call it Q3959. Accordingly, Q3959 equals 14.9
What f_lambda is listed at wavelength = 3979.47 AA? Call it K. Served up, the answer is 14.3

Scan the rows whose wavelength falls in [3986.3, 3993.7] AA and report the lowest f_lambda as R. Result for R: 15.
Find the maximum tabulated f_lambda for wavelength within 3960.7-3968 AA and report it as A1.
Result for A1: 19.3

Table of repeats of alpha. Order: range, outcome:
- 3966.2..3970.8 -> 18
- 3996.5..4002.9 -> 13.1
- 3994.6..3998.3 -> 13.2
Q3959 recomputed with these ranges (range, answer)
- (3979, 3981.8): 14.3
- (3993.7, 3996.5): 14.8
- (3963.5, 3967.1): 16.2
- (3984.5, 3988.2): 15.3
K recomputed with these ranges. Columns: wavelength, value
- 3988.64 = 16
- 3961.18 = 14.3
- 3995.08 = 14.9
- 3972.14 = 16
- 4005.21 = 16.4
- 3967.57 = 19.3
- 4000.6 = 14.7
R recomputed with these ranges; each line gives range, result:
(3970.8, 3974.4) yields 13.4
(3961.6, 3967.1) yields 14.2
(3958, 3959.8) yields 14.8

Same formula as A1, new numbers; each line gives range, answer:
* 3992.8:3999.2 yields 15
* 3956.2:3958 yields 14.9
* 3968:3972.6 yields 20.4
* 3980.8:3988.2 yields 15.8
